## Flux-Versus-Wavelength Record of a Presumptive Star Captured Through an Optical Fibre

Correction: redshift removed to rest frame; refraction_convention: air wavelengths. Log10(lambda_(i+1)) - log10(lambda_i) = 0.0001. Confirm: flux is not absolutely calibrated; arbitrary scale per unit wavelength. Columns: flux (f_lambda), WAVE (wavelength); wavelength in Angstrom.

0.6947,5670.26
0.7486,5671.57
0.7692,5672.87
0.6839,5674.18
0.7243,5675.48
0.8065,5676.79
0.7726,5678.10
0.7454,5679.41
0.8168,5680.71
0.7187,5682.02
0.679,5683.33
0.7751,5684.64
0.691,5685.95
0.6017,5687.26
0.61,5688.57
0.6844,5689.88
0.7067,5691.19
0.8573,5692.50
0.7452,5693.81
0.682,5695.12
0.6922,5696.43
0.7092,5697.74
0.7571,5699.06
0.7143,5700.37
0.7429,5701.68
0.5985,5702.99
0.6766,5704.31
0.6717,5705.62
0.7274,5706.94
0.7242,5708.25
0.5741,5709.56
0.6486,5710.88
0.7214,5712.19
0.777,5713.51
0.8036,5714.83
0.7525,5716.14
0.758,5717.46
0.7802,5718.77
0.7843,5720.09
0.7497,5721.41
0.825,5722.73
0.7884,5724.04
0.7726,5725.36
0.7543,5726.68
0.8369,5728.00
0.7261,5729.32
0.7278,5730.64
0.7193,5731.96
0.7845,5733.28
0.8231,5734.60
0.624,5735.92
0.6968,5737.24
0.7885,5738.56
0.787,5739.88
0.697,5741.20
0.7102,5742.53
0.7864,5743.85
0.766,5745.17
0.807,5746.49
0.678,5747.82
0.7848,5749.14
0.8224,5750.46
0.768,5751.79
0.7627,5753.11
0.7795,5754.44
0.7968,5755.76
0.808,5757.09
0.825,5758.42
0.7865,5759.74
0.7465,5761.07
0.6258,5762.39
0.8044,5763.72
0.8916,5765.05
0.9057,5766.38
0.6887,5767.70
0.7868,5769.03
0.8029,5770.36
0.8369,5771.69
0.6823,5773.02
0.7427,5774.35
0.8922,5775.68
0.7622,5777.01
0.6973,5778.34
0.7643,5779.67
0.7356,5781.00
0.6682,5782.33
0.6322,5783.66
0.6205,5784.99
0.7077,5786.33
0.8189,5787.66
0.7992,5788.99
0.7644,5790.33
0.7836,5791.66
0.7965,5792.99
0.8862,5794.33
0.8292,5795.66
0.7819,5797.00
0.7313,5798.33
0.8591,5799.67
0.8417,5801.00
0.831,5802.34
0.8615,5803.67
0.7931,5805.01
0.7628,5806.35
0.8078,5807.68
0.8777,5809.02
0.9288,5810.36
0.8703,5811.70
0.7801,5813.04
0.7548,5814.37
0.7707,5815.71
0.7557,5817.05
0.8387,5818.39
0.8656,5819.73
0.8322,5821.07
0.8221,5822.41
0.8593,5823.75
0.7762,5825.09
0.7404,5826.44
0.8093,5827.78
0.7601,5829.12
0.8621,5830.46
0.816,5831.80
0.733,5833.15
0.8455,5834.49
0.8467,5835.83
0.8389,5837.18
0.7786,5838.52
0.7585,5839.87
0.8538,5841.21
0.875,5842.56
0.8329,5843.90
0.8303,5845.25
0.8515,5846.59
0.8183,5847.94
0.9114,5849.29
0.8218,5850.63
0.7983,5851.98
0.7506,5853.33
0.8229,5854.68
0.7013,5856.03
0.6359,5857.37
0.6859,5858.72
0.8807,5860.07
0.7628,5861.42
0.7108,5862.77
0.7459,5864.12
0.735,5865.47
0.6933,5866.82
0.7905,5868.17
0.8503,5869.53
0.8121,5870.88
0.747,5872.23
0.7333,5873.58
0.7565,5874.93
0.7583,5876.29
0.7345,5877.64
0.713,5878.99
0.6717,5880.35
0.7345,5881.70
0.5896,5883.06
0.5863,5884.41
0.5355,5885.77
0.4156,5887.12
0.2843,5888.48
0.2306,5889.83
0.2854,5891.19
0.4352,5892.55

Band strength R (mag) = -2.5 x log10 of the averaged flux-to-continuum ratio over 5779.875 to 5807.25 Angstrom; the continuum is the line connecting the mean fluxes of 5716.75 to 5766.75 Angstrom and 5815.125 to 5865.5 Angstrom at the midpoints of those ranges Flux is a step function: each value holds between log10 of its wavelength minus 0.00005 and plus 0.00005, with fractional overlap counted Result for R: 0.01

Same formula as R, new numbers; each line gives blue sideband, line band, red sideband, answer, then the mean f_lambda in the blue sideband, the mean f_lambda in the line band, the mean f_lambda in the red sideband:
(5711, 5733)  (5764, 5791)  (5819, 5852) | 0.045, 0.765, 0.761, 0.822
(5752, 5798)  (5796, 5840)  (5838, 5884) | -0.060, 0.771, 0.813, 0.768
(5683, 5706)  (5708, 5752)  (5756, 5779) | -0.017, 0.7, 0.752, 0.782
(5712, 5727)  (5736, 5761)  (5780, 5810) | 0.017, 0.774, 0.766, 0.783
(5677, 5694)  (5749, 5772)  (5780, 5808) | -0.041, 0.725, 0.79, 0.776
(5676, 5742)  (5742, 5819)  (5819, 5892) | -0.069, 0.732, 0.783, 0.738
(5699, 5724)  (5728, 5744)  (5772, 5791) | -0.017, 0.727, 0.742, 0.737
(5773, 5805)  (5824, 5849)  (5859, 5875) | -0.063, 0.773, 0.815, 0.767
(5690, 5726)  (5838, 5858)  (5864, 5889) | -0.169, 0.731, 0.803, 0.679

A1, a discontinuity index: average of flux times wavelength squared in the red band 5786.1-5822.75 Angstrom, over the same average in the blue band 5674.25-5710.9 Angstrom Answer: 1.19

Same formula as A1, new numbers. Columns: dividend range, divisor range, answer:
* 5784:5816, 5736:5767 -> 1.06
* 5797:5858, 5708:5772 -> 1.10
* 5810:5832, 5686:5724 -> 1.18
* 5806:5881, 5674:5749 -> 1.13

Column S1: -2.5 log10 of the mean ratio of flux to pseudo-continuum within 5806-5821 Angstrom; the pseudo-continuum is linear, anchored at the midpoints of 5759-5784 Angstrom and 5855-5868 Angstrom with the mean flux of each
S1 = -0.10 mag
